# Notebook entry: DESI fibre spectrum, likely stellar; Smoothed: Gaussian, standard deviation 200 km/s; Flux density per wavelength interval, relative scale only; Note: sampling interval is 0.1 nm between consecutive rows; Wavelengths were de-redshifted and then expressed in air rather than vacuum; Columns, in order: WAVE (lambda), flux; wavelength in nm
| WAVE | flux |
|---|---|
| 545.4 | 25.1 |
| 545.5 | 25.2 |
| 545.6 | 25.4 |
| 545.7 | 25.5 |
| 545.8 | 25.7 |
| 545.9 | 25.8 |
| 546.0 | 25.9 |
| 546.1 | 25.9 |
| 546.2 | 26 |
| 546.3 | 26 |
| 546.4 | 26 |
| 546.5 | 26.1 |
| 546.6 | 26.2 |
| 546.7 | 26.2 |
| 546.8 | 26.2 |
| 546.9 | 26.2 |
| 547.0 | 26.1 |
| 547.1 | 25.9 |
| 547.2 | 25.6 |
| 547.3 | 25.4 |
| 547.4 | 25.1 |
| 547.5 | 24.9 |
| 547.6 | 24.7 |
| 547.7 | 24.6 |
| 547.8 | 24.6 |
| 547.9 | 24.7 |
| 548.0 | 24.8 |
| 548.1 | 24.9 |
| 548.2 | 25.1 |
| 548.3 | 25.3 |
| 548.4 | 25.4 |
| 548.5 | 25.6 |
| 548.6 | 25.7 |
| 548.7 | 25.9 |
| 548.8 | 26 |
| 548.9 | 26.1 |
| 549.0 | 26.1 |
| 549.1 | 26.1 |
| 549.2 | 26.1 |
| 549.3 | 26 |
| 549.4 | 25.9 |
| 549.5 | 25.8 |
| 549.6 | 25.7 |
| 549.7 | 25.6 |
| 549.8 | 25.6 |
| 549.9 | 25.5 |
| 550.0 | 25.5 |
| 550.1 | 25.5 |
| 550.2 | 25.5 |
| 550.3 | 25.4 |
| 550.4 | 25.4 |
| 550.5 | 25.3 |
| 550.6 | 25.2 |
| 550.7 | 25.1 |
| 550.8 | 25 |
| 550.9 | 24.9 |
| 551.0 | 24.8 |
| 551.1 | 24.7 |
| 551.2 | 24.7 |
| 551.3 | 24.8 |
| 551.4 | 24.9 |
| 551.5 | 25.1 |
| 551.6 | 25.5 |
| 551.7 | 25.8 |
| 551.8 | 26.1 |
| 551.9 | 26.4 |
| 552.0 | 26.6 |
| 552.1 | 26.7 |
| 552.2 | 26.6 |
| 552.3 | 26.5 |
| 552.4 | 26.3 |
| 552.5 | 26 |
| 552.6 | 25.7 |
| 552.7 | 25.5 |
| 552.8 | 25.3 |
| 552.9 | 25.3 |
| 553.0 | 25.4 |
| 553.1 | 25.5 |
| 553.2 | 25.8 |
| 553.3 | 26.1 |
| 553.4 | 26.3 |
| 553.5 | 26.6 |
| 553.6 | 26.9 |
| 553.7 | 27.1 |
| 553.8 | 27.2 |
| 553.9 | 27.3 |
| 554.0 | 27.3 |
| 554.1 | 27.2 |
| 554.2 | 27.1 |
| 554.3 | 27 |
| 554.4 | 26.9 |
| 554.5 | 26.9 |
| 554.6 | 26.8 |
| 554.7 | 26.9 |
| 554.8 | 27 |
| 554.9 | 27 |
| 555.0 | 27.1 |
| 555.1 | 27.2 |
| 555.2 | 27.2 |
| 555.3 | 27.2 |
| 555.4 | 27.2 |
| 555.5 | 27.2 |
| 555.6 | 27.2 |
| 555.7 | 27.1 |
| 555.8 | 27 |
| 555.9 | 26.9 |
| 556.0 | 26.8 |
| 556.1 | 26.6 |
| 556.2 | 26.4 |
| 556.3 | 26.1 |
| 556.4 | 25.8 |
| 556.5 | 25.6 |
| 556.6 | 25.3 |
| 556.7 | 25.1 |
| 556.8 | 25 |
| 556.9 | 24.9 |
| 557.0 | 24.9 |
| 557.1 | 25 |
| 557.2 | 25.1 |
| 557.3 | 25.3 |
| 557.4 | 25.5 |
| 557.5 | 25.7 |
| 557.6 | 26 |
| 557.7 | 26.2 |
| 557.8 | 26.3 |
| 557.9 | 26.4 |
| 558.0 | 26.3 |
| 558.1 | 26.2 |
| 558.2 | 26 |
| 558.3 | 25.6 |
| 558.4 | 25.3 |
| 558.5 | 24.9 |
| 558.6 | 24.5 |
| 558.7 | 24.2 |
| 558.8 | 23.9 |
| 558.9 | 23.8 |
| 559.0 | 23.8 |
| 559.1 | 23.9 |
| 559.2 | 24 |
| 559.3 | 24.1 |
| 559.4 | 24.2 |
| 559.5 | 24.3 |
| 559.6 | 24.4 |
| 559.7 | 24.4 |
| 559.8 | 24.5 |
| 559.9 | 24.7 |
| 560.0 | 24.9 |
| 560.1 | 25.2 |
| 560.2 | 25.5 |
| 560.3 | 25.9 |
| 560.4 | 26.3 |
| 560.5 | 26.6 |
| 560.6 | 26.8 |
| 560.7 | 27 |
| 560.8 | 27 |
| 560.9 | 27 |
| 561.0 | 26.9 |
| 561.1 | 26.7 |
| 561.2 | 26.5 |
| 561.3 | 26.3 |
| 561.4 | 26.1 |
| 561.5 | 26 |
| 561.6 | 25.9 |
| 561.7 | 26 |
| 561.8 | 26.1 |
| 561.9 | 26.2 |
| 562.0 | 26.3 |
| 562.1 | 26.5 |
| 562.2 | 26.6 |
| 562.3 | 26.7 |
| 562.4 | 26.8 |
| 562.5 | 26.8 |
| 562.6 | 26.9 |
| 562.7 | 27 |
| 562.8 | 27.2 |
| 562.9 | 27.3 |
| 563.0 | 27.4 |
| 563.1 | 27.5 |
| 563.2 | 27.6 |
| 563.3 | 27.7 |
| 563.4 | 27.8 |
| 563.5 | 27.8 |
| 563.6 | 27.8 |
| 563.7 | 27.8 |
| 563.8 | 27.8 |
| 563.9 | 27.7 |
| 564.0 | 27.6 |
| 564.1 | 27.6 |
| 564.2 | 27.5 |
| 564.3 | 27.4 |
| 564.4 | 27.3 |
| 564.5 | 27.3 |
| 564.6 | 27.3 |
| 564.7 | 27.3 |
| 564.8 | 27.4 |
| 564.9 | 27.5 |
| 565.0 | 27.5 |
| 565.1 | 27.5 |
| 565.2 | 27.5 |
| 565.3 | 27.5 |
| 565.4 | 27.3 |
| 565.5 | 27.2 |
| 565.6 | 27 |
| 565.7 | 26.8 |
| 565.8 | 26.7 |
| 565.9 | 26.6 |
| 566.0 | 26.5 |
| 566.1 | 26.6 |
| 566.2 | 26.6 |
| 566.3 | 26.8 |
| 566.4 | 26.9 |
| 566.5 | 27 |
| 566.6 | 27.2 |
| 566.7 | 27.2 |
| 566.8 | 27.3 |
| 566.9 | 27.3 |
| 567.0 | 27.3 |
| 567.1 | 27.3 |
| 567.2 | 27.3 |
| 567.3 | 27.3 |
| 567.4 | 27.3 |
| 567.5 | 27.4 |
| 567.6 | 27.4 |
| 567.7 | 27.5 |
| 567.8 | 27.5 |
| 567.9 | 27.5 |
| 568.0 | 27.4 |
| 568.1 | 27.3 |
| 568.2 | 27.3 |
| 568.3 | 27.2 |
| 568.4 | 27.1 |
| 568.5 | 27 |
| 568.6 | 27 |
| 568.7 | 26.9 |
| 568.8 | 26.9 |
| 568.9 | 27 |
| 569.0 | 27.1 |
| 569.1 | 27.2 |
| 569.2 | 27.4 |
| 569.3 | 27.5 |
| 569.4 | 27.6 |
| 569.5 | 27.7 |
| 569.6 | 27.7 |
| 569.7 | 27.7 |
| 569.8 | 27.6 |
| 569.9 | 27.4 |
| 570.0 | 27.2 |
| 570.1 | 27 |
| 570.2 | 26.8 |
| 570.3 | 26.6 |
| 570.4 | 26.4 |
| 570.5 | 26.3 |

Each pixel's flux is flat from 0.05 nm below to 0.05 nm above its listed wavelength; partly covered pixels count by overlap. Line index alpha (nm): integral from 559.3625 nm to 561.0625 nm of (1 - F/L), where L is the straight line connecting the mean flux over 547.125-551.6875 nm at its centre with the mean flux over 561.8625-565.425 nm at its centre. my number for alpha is 0.075 nm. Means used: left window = 25.3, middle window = 25.6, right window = 27.3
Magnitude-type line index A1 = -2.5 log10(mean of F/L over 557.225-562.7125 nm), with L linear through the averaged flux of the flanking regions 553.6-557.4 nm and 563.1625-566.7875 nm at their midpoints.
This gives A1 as 0.05 mag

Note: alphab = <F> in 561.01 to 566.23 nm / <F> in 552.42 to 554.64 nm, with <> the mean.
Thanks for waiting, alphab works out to 1.0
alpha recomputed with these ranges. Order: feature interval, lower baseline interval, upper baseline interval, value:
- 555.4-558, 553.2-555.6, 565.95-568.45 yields 0.096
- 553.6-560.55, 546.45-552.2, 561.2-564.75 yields 0.135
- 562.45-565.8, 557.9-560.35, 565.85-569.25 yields -0.156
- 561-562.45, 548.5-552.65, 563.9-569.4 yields 0.021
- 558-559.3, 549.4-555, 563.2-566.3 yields 0.095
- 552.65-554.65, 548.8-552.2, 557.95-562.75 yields -0.068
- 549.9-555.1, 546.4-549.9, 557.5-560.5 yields -0.134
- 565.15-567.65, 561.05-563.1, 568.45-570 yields -0.006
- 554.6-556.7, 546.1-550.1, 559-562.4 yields -0.083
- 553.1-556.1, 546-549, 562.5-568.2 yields -0.075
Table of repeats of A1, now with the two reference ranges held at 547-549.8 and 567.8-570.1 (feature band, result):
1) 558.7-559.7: 0.10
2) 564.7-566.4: 0.00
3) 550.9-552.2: 0.01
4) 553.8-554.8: -0.04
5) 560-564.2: 0.00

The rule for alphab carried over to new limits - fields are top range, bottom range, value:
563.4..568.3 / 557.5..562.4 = 1.07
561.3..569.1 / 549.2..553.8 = 1.05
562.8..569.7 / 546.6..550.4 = 1.07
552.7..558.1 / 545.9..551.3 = 1.03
